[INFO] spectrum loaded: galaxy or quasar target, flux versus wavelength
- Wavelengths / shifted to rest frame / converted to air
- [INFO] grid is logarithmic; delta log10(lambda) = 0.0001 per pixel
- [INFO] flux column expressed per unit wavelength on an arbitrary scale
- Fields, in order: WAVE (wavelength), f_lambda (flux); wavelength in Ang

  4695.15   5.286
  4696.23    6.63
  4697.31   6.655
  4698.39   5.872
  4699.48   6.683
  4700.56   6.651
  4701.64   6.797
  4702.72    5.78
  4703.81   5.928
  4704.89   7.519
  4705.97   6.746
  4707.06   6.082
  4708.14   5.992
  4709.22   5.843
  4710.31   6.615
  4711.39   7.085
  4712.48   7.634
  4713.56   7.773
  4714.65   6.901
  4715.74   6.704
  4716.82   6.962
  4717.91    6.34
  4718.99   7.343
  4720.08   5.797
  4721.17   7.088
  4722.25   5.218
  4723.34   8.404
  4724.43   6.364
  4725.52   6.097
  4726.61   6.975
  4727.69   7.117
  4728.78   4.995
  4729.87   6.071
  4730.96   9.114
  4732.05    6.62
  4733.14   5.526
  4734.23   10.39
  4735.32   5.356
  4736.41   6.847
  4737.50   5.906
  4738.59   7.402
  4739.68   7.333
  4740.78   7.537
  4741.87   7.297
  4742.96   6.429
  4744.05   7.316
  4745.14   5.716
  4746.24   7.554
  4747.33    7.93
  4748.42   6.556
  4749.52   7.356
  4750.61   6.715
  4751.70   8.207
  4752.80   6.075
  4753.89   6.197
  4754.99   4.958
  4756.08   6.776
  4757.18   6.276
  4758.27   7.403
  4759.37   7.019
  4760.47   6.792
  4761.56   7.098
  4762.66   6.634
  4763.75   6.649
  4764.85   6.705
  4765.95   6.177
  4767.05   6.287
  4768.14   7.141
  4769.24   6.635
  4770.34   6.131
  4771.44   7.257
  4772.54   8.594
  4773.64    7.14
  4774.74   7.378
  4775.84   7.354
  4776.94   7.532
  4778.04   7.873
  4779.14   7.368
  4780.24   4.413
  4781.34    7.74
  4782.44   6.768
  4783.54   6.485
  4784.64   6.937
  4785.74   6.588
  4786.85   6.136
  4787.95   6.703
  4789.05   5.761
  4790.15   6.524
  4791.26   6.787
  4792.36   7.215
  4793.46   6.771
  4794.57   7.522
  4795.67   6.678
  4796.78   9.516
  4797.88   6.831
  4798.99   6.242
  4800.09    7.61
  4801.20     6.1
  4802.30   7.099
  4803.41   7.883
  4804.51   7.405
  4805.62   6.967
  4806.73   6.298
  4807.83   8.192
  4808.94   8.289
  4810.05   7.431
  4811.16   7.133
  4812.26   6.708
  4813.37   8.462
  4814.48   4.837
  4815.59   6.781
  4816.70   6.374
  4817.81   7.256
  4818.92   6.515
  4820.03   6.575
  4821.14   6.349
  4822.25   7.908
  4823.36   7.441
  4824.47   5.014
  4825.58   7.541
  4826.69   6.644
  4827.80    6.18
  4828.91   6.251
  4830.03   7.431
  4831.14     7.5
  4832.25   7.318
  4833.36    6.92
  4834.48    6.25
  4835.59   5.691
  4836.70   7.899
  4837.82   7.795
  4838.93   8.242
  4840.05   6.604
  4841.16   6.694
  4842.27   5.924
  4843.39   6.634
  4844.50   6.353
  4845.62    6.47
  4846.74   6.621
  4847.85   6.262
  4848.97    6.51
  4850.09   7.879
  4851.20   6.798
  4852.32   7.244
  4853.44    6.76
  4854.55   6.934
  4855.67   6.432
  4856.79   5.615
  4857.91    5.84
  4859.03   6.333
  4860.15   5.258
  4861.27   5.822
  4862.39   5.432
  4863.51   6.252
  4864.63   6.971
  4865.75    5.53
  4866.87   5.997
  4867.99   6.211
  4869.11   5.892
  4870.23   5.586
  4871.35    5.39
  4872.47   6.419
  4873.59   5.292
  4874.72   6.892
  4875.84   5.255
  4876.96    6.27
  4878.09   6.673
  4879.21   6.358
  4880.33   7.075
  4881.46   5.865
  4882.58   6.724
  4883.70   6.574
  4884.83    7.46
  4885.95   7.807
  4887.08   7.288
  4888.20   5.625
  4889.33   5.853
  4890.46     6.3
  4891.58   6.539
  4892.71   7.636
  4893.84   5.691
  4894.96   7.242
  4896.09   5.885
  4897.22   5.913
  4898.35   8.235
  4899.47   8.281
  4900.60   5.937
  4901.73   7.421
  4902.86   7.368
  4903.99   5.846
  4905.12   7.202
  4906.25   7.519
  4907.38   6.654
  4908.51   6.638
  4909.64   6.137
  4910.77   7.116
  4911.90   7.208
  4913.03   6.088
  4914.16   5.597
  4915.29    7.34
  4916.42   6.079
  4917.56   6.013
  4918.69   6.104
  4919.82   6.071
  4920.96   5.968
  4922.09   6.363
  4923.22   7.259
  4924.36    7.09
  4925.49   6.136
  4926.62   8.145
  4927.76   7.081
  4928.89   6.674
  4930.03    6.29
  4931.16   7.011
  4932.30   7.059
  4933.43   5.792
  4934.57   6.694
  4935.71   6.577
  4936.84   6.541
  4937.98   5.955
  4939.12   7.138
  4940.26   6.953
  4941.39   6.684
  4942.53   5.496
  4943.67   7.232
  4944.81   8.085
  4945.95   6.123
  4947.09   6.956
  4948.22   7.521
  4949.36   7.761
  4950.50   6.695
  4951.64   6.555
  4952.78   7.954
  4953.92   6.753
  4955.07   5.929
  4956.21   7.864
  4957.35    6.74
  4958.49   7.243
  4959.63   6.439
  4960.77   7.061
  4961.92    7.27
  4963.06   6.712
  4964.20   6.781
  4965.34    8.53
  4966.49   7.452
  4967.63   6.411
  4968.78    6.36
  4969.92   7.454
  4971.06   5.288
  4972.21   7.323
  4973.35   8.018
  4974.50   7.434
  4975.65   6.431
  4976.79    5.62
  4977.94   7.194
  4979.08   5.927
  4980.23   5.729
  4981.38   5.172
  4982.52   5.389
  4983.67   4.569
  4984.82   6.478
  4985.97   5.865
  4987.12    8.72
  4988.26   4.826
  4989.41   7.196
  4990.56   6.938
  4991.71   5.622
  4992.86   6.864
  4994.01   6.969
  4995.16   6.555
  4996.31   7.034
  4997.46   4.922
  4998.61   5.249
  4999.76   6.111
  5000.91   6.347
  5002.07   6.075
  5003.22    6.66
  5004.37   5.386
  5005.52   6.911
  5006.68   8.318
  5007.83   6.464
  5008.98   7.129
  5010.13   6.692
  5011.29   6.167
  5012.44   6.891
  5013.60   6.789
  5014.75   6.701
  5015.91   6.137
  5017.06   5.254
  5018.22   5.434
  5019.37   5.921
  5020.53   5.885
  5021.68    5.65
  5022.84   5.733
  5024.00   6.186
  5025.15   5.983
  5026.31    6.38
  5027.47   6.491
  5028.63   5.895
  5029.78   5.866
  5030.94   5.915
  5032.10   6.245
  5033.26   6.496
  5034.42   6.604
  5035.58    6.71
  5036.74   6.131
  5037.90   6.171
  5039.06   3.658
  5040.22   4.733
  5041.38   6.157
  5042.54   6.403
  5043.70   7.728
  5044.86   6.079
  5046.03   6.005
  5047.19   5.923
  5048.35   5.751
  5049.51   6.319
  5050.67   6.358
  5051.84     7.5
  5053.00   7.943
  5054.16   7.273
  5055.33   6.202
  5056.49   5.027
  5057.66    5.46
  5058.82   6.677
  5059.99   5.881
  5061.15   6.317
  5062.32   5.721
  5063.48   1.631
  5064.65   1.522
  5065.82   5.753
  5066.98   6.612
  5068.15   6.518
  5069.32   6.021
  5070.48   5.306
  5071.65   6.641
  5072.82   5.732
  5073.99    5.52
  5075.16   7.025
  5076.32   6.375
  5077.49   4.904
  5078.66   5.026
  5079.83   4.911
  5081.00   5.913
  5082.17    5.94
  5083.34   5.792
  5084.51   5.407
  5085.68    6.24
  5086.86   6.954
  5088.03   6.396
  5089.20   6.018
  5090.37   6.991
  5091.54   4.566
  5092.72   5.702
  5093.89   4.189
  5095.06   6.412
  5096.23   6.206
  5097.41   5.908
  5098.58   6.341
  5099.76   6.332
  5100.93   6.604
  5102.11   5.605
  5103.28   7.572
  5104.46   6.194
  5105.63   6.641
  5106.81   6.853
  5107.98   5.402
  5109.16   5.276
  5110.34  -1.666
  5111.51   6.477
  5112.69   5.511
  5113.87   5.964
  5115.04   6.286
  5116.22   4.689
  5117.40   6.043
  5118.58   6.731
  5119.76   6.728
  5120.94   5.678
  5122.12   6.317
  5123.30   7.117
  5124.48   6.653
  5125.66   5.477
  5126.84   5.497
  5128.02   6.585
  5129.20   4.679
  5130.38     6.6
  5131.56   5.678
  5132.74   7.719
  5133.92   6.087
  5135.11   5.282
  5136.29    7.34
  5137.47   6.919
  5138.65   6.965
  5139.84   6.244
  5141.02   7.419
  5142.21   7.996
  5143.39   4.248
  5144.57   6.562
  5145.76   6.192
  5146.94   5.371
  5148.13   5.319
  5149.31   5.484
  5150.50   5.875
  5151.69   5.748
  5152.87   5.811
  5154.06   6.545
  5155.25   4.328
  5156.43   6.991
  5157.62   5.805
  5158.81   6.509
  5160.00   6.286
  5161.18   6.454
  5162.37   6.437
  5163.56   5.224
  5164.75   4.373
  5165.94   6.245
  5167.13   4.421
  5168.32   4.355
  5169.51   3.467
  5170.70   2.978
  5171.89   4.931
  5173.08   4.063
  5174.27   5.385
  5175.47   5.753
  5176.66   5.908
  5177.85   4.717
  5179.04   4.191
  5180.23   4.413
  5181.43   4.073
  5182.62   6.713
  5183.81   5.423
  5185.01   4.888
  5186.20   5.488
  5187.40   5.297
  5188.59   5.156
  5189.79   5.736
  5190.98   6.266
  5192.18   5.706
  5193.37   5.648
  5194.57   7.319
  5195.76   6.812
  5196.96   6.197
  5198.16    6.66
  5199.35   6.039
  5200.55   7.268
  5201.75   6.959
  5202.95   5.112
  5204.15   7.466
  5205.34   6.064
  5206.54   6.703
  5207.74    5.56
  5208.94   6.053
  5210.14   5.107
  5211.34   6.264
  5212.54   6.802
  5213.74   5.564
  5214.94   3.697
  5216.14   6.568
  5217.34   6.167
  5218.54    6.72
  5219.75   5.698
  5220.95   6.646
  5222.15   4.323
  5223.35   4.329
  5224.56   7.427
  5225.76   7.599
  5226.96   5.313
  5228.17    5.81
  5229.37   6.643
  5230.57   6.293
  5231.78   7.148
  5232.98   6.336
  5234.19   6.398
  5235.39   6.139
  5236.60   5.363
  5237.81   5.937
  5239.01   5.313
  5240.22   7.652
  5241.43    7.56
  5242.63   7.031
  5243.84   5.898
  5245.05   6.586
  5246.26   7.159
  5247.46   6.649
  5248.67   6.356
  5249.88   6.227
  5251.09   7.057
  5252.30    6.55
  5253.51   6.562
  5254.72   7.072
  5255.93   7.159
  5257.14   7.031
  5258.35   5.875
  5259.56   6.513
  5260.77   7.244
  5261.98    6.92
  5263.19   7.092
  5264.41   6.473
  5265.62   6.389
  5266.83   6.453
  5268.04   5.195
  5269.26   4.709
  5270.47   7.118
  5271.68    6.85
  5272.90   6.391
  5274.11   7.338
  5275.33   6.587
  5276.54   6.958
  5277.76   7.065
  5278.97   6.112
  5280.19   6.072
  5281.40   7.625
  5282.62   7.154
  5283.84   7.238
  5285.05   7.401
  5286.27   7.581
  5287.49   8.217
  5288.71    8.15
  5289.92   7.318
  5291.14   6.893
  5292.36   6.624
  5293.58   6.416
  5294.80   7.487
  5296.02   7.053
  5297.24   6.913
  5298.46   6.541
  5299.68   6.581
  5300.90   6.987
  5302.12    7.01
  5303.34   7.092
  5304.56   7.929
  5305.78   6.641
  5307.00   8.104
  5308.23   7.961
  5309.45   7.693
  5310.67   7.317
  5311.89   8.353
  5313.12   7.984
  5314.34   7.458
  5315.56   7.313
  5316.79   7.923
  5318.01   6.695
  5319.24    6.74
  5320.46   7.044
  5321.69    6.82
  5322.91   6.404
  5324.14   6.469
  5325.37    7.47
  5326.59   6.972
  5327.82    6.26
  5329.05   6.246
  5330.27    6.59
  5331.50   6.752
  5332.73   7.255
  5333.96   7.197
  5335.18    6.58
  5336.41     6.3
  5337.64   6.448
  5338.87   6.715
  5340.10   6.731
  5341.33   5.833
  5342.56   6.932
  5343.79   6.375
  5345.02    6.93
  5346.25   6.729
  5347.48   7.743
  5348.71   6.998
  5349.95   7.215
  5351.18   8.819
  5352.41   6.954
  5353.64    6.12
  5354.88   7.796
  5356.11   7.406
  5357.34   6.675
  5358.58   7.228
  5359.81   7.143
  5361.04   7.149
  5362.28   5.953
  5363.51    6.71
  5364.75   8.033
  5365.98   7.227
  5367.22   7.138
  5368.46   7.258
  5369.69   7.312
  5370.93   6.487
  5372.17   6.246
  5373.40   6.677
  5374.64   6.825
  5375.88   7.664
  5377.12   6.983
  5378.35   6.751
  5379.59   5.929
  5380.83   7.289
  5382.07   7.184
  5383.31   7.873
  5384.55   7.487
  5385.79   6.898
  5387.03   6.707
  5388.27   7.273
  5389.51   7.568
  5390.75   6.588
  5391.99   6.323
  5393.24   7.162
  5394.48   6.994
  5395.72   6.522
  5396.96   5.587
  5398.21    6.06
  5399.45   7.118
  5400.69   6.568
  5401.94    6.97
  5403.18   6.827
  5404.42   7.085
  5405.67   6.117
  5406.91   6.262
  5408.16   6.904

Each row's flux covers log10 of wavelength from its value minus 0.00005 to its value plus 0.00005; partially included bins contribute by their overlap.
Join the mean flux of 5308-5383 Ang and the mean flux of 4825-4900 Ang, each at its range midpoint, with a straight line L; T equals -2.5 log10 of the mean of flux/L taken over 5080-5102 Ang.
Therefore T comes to 0.14 mag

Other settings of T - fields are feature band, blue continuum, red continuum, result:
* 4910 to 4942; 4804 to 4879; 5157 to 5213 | -0.040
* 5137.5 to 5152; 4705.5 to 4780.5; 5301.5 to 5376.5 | 0.137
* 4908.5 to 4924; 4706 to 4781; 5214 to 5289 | 0.049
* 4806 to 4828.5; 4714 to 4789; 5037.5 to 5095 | -0.044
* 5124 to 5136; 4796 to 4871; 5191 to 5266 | 0.069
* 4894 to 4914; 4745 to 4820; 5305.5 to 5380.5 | 0.020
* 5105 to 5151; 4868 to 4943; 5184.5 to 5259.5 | 0.067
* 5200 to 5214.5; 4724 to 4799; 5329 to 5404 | 0.114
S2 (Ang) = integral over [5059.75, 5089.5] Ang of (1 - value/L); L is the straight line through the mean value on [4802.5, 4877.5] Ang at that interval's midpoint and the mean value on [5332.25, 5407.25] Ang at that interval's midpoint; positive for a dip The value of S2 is 5.0 Ang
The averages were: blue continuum 6.63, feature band 5.61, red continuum 6.9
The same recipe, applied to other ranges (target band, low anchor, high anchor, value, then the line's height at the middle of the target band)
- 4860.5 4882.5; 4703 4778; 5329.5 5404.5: 2.52 Ang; 6.86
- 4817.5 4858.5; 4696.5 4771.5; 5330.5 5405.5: 0.05 Ang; 6.77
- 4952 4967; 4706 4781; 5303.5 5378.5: -0.47 Ang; 6.91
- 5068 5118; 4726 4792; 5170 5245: 2.88 Ang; 6.13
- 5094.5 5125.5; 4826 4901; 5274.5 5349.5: 4.08 Ang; 6.81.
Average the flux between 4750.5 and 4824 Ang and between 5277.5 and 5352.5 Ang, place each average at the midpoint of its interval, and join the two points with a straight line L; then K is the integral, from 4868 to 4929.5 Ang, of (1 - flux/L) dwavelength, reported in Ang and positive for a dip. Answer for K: 3.35 Ang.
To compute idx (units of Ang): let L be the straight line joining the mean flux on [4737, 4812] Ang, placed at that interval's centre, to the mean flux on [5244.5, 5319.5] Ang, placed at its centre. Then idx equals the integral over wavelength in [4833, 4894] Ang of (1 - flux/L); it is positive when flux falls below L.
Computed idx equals 4.4 Ang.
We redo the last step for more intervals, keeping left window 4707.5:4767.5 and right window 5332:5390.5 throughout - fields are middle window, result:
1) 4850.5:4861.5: 0.8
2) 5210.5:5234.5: 3.0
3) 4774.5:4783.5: -0.3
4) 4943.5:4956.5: -0.5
